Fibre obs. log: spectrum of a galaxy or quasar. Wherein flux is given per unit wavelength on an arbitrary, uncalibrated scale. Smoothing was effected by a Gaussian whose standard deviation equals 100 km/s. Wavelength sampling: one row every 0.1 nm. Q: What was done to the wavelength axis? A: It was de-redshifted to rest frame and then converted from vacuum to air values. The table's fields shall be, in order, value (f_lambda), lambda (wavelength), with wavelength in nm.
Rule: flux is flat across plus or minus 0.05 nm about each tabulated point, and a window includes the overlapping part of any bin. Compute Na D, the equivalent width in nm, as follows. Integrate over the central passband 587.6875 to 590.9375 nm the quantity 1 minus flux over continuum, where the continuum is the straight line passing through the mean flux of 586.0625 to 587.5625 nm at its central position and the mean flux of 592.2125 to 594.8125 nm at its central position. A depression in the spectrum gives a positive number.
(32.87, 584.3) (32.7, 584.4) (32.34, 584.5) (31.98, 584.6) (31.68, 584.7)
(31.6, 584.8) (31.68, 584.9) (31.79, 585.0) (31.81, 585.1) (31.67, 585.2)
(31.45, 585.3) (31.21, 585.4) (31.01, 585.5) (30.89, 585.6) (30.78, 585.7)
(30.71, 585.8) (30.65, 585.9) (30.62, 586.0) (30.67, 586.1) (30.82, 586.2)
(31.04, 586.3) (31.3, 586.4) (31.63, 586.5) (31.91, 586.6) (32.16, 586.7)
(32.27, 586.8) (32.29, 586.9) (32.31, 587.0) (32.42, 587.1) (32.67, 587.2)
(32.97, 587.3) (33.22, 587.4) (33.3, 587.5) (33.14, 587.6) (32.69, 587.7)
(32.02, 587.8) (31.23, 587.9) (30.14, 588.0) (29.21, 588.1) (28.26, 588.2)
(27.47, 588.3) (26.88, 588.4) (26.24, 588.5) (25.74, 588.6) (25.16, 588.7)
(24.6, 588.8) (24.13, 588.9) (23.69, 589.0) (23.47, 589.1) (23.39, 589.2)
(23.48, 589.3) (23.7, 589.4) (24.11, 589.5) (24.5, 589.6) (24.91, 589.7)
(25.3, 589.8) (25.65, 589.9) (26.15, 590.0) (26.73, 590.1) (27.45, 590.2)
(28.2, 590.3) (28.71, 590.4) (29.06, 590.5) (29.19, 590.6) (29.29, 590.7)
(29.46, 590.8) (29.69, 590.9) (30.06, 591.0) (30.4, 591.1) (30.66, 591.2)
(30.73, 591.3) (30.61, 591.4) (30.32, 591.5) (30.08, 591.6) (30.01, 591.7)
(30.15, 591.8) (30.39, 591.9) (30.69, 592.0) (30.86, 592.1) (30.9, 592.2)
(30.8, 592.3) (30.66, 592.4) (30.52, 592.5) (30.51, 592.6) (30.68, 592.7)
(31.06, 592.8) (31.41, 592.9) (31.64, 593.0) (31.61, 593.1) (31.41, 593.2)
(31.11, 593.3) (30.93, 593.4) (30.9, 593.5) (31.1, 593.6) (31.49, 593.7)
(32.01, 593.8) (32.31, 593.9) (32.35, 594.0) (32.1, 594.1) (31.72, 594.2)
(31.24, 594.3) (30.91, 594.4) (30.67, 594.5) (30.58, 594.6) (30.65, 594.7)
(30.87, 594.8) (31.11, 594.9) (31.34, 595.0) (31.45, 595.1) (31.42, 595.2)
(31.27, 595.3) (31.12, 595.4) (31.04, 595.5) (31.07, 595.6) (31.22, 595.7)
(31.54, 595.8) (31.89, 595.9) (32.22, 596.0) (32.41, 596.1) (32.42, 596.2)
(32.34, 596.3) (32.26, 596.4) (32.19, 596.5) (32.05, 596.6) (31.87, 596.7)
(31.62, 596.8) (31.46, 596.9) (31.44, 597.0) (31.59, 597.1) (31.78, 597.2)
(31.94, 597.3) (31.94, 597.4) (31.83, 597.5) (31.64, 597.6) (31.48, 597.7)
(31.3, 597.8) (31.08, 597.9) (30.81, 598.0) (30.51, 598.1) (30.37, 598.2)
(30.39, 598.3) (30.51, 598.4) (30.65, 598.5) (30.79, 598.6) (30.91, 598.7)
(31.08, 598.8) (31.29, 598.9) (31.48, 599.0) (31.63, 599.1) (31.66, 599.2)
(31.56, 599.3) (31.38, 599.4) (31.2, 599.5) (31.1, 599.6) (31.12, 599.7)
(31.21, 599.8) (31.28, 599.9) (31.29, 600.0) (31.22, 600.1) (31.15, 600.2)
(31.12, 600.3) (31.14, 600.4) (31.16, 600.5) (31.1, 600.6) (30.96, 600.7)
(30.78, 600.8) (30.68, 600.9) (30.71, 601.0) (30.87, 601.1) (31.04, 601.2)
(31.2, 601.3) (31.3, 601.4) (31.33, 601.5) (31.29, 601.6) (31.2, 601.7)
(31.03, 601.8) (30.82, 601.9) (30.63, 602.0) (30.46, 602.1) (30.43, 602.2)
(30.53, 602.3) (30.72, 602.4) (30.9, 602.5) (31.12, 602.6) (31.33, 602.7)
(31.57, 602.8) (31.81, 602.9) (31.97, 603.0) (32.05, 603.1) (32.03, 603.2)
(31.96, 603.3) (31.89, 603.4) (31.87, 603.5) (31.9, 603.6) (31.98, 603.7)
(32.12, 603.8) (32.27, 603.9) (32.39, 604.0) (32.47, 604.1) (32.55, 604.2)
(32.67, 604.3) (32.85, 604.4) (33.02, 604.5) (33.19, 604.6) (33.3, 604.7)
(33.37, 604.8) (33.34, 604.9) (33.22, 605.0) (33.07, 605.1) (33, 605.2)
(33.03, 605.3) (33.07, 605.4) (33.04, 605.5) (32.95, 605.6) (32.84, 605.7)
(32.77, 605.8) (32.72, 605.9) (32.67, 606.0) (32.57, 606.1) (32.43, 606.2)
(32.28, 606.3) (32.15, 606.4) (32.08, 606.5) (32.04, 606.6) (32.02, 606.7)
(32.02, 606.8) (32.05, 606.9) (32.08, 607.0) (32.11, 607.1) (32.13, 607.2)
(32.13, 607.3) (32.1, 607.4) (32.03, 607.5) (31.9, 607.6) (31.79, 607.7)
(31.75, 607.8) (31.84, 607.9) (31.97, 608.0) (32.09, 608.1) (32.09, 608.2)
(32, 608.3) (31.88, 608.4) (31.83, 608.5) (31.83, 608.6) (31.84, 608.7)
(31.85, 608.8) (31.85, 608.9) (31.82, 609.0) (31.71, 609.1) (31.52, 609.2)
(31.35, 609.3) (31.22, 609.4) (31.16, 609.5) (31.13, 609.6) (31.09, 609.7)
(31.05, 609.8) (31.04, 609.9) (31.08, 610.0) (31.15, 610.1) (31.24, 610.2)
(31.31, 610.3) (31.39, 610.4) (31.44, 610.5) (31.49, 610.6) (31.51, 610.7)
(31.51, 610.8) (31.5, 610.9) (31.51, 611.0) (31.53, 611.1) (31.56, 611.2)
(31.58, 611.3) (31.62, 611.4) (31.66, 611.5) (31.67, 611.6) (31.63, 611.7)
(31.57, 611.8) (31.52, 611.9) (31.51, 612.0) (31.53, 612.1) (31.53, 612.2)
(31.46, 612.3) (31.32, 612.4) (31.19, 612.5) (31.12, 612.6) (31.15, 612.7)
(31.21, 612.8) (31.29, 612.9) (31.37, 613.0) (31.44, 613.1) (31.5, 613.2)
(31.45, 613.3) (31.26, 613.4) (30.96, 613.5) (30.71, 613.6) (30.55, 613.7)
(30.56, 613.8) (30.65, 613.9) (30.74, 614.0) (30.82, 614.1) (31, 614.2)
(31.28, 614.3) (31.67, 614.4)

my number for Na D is 0.498 nm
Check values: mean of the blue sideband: 32.1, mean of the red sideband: 31.2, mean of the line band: 26.9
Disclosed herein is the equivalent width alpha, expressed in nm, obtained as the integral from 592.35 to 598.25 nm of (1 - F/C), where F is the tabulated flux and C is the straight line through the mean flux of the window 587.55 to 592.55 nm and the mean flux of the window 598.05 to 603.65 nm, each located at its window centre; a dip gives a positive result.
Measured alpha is -0.35 nm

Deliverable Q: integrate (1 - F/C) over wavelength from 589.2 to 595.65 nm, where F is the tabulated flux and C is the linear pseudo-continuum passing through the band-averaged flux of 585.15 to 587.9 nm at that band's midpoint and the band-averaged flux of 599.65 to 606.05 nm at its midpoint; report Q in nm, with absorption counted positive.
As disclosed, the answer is 0.40 nm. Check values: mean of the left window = 31.8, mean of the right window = 31.8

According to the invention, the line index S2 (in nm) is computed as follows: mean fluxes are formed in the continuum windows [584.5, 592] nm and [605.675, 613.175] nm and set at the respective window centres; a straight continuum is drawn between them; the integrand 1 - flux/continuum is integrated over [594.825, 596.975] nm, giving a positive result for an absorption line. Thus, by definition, -0.10 nm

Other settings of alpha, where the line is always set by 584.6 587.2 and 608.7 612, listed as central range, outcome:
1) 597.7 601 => 0.04 nm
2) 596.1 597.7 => -0.02 nm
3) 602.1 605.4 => -0.07 nm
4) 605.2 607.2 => -0.06 nm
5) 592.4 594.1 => 0.01 nm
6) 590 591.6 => 0.11 nm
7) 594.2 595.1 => 0.01 nm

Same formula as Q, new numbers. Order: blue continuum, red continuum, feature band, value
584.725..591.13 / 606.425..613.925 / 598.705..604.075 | -0.12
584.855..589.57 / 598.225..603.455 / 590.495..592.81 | -0.01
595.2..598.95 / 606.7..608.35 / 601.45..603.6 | 0.03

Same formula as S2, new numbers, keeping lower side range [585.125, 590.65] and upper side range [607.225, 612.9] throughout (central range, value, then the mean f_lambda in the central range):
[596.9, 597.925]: -0.05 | 31.6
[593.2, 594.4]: -0.07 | 31.5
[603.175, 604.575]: -0.07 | 32.3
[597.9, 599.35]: -0.04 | 31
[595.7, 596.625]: -0.07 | 32.1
